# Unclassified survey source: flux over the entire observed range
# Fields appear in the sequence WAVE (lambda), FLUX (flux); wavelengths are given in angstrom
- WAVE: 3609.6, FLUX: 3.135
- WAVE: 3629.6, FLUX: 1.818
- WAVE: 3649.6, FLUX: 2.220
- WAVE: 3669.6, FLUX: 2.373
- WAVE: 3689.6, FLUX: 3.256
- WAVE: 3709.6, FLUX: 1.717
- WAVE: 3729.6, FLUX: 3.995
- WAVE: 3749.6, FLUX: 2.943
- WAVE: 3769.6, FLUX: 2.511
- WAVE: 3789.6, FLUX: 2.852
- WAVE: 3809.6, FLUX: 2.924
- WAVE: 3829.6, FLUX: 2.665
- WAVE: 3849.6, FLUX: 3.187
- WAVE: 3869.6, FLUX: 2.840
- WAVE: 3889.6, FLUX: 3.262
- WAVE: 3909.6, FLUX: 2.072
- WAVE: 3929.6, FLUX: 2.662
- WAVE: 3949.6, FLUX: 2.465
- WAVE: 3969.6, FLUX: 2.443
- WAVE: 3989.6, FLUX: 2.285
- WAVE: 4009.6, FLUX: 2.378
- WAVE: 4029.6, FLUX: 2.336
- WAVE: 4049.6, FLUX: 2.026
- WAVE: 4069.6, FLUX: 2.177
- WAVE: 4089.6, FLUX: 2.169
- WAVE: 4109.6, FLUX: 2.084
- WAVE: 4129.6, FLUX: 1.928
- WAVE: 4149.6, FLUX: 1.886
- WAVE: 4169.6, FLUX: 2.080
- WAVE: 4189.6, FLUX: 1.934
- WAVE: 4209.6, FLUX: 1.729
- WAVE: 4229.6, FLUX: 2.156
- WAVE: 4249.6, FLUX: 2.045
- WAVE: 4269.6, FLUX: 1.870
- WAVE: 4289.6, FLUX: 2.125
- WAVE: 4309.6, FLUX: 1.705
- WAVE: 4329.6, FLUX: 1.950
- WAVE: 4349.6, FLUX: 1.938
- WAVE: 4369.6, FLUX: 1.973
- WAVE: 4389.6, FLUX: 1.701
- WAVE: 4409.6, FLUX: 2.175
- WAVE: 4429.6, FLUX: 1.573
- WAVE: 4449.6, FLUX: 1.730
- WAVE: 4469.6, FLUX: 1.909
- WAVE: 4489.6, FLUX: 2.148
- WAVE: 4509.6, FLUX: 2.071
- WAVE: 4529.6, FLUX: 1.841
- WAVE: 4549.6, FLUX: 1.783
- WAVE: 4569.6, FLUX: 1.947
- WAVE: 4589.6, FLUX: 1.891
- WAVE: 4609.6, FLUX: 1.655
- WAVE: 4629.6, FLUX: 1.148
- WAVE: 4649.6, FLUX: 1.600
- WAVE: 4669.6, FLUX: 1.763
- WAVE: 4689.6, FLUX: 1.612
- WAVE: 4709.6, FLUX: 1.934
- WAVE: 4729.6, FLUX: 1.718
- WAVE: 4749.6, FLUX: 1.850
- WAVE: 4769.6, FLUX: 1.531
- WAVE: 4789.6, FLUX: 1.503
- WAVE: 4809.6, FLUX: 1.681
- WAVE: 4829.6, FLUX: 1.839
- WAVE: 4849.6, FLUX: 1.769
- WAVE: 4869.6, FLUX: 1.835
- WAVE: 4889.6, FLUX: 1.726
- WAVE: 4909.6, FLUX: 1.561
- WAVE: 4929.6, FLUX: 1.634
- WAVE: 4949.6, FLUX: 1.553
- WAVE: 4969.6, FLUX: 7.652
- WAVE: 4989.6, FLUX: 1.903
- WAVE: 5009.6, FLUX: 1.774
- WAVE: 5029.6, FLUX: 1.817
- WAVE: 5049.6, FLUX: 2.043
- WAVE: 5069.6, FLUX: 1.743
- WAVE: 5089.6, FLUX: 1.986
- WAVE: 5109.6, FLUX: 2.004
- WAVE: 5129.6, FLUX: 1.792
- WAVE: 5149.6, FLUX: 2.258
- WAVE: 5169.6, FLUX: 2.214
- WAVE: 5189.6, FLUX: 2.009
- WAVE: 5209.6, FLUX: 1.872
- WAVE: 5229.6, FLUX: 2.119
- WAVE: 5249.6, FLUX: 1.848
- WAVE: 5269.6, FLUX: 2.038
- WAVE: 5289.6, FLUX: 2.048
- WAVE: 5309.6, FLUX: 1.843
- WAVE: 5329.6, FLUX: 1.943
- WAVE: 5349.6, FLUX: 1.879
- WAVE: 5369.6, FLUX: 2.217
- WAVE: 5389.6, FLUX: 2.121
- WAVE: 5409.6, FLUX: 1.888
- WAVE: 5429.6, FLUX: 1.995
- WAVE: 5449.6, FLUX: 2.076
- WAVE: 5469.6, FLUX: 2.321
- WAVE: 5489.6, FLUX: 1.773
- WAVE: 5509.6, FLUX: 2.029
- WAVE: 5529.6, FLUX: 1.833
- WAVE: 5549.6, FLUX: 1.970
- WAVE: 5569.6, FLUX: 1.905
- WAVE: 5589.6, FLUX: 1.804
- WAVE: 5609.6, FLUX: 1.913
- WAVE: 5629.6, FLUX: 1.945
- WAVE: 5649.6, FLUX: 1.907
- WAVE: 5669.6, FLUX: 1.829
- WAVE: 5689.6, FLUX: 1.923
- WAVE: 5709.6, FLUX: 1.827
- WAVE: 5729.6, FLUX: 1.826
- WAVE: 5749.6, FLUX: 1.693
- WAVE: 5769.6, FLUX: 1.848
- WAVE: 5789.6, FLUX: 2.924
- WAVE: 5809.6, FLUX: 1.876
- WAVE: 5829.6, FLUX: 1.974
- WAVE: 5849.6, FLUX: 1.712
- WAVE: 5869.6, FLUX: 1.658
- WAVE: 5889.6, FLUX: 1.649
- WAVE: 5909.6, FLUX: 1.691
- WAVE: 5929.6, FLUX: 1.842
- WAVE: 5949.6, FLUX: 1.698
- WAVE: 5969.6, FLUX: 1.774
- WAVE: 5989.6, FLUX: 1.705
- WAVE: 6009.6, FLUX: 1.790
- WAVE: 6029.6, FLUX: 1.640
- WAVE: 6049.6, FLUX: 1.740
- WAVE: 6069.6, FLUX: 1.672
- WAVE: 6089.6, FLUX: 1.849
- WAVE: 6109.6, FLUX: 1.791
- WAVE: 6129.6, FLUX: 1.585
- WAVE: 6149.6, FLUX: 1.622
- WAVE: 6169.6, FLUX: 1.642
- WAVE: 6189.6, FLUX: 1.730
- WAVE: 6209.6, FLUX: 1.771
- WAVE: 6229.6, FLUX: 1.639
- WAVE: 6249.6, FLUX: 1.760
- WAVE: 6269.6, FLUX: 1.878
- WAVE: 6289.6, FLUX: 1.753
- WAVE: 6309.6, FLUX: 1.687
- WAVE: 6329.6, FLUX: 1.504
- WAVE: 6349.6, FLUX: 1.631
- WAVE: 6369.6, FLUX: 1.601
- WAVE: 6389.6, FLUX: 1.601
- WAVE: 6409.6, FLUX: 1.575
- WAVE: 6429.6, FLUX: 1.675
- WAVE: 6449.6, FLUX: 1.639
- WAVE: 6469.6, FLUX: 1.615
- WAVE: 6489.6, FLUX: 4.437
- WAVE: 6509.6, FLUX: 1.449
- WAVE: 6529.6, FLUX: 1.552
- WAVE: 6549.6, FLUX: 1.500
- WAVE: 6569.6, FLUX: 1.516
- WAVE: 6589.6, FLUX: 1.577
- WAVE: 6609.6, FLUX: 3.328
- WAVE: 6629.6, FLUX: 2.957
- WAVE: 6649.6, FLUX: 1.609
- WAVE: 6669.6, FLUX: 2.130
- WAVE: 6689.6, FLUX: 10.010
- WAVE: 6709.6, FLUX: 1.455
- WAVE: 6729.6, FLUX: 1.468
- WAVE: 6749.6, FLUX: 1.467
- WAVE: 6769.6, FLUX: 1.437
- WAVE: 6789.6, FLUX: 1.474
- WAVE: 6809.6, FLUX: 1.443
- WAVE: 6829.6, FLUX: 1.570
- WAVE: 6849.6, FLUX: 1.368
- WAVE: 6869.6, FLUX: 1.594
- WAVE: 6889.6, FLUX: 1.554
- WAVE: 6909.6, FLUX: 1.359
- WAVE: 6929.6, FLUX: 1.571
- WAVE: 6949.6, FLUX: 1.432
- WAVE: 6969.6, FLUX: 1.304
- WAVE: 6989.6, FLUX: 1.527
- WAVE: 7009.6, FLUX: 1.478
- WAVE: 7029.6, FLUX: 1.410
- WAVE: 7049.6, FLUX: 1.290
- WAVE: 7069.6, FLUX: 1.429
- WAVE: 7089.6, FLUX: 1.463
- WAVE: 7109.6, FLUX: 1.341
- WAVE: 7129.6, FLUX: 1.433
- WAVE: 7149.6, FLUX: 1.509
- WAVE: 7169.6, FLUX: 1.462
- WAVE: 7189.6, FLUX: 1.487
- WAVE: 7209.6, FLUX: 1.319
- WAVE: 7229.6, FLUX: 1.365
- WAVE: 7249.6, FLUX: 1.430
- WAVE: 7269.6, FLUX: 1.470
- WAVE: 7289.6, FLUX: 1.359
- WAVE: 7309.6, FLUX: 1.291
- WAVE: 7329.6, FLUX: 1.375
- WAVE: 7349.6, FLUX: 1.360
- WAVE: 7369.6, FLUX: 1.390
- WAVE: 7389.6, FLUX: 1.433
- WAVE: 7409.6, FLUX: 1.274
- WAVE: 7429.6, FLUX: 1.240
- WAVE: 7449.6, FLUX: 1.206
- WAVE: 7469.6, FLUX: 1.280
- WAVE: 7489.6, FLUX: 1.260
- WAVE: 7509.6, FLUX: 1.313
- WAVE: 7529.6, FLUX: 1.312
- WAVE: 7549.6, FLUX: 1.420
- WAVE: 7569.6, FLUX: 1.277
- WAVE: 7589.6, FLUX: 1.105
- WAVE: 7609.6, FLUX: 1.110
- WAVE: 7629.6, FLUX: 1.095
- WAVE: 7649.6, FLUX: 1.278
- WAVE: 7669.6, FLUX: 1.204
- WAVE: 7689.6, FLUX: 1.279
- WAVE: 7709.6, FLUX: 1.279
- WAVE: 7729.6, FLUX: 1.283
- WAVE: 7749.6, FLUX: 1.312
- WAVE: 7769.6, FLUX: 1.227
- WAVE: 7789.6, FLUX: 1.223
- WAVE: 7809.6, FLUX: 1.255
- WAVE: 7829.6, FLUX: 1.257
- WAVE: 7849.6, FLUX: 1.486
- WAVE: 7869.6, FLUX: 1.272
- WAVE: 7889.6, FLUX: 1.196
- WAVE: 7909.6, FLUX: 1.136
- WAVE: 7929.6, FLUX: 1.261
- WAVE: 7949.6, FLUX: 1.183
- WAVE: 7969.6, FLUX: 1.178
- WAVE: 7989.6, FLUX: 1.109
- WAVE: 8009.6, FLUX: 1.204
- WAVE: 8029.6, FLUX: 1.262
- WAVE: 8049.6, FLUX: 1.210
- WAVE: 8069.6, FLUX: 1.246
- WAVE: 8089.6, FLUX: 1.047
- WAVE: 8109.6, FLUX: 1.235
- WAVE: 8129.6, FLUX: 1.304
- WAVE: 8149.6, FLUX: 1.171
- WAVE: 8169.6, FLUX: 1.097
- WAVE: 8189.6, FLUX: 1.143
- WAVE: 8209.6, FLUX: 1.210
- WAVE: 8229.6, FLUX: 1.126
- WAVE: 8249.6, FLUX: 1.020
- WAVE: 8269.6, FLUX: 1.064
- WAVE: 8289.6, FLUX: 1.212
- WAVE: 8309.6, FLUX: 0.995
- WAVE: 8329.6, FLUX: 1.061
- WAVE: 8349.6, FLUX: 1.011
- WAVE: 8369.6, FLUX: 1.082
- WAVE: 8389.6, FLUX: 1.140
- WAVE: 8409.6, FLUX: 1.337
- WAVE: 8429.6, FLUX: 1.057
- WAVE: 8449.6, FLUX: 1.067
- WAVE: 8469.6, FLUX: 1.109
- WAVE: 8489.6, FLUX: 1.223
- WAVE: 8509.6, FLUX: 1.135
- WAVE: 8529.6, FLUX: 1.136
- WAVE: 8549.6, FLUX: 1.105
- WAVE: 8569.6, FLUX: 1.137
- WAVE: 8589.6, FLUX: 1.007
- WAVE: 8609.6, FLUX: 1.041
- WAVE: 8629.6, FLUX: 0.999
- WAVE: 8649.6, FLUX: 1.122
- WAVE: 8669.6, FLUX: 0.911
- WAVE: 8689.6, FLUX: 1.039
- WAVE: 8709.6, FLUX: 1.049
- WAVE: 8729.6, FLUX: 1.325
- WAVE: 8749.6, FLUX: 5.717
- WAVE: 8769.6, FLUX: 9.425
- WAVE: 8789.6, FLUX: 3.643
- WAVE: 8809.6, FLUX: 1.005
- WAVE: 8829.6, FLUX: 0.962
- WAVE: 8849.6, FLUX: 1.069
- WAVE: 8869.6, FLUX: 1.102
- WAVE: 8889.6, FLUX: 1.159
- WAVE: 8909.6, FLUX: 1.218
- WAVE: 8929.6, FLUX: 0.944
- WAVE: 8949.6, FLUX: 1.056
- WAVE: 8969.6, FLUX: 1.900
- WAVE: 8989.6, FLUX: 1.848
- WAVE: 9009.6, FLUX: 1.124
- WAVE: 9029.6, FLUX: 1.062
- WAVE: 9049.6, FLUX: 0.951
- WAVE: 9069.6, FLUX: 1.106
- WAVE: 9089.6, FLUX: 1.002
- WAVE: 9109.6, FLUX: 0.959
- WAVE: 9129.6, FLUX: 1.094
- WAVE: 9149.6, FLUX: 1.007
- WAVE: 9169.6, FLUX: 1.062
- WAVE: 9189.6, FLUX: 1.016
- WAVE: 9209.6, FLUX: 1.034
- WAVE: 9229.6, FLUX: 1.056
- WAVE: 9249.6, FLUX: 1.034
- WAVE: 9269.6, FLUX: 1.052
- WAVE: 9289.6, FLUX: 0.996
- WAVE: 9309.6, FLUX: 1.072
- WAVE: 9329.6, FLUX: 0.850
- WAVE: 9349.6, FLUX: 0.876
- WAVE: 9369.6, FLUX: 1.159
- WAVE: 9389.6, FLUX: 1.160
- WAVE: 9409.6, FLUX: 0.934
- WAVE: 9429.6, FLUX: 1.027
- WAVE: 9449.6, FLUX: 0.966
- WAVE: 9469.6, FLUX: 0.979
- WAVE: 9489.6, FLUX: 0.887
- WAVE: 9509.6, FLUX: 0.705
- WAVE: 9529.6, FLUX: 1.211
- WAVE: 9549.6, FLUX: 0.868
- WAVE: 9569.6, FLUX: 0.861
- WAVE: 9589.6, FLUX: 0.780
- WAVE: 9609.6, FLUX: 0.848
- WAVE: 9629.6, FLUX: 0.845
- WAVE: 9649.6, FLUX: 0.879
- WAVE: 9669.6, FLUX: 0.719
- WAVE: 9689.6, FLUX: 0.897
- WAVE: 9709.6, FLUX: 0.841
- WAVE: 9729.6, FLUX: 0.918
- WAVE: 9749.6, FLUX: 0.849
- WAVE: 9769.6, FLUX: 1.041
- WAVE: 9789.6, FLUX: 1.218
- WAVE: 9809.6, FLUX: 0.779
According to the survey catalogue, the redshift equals 0.334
